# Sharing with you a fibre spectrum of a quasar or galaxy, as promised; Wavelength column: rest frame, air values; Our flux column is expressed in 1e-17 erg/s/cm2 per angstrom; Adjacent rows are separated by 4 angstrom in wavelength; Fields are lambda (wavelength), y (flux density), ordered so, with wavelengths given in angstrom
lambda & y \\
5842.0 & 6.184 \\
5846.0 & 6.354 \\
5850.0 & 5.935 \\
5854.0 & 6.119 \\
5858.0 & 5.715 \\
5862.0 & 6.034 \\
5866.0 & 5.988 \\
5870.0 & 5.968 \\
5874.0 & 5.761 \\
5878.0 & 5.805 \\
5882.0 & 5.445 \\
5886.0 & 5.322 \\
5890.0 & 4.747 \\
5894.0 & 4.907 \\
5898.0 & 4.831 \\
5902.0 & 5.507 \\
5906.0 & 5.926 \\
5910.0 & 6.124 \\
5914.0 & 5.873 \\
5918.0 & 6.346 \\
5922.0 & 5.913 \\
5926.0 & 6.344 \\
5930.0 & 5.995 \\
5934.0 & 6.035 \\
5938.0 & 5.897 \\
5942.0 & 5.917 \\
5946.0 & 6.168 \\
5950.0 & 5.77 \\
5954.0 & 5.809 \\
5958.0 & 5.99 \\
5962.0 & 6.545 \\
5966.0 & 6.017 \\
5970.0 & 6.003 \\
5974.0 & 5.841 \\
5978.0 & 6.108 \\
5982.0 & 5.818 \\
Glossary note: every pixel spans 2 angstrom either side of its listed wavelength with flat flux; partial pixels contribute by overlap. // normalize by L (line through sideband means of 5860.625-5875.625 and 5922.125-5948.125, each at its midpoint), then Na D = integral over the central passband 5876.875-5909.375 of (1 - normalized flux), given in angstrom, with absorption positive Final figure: 3.52 angstrom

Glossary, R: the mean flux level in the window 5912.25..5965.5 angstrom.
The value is 6.05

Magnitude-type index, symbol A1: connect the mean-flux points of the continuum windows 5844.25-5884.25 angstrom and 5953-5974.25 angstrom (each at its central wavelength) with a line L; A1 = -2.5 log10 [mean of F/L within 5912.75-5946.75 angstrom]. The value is -0.01 mag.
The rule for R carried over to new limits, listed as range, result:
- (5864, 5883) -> 5.81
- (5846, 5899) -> 5.63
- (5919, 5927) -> 6.13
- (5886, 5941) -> 5.72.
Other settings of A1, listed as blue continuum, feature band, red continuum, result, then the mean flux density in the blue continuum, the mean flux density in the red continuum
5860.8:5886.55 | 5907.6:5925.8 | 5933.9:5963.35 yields -0.033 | 5.78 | 6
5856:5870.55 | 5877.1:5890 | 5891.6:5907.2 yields 0.033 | 5.92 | 5.25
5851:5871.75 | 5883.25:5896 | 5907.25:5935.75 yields 0.198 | 5.96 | 6.09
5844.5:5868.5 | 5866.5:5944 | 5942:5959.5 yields 0.046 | 6.02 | 5.93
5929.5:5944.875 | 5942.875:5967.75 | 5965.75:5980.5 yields -0.012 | 5.97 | 5.98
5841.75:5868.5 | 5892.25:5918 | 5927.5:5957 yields 0.073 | 6.04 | 5.95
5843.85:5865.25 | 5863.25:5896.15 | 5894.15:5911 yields 0.049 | 6.03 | 5.49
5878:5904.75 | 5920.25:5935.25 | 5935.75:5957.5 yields -0.074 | 5.2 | 5.92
